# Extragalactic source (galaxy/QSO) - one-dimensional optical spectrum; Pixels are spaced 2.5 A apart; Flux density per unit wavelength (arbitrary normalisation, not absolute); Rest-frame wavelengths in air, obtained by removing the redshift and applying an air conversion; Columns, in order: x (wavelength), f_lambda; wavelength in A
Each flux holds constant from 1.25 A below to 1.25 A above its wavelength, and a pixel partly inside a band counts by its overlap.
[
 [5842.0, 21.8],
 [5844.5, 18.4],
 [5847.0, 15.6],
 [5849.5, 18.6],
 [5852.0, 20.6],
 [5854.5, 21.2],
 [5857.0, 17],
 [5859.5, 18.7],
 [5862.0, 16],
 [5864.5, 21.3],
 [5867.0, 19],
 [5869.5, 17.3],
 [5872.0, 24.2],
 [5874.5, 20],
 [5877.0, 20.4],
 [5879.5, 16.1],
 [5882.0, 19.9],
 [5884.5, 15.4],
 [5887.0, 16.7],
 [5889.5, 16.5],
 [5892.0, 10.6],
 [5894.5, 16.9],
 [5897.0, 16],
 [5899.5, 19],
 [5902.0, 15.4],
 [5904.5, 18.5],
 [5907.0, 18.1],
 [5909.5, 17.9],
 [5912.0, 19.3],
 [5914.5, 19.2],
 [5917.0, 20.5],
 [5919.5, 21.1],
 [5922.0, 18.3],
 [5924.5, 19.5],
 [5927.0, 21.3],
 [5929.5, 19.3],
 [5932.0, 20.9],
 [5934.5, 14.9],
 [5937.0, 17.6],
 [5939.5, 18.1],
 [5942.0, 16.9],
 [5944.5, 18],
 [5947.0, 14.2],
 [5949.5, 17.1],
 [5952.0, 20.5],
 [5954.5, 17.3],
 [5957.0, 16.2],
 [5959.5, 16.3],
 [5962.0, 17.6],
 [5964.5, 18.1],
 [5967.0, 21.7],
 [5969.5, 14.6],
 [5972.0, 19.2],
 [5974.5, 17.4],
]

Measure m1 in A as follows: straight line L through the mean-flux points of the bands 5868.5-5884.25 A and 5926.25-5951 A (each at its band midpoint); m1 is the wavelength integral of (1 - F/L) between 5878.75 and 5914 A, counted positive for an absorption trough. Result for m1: 3.6 A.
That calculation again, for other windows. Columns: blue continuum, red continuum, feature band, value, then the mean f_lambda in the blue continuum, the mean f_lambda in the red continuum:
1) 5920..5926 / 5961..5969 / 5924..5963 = 2.46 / 19.3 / 18.8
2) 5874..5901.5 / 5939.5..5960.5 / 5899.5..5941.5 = -4.16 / 16.9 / 17.1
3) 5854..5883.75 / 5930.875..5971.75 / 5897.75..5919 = -0.18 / 19.1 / 17.5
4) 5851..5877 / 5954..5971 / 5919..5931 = -1.05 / 19.6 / 17.4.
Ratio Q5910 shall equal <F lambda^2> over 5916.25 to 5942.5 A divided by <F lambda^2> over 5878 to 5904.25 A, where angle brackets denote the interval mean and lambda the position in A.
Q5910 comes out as 1.17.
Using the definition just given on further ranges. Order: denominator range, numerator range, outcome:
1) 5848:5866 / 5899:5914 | 0.97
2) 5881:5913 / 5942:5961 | 1.03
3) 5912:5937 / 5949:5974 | 0.94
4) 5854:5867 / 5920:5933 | 1.09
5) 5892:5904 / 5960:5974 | 1.14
